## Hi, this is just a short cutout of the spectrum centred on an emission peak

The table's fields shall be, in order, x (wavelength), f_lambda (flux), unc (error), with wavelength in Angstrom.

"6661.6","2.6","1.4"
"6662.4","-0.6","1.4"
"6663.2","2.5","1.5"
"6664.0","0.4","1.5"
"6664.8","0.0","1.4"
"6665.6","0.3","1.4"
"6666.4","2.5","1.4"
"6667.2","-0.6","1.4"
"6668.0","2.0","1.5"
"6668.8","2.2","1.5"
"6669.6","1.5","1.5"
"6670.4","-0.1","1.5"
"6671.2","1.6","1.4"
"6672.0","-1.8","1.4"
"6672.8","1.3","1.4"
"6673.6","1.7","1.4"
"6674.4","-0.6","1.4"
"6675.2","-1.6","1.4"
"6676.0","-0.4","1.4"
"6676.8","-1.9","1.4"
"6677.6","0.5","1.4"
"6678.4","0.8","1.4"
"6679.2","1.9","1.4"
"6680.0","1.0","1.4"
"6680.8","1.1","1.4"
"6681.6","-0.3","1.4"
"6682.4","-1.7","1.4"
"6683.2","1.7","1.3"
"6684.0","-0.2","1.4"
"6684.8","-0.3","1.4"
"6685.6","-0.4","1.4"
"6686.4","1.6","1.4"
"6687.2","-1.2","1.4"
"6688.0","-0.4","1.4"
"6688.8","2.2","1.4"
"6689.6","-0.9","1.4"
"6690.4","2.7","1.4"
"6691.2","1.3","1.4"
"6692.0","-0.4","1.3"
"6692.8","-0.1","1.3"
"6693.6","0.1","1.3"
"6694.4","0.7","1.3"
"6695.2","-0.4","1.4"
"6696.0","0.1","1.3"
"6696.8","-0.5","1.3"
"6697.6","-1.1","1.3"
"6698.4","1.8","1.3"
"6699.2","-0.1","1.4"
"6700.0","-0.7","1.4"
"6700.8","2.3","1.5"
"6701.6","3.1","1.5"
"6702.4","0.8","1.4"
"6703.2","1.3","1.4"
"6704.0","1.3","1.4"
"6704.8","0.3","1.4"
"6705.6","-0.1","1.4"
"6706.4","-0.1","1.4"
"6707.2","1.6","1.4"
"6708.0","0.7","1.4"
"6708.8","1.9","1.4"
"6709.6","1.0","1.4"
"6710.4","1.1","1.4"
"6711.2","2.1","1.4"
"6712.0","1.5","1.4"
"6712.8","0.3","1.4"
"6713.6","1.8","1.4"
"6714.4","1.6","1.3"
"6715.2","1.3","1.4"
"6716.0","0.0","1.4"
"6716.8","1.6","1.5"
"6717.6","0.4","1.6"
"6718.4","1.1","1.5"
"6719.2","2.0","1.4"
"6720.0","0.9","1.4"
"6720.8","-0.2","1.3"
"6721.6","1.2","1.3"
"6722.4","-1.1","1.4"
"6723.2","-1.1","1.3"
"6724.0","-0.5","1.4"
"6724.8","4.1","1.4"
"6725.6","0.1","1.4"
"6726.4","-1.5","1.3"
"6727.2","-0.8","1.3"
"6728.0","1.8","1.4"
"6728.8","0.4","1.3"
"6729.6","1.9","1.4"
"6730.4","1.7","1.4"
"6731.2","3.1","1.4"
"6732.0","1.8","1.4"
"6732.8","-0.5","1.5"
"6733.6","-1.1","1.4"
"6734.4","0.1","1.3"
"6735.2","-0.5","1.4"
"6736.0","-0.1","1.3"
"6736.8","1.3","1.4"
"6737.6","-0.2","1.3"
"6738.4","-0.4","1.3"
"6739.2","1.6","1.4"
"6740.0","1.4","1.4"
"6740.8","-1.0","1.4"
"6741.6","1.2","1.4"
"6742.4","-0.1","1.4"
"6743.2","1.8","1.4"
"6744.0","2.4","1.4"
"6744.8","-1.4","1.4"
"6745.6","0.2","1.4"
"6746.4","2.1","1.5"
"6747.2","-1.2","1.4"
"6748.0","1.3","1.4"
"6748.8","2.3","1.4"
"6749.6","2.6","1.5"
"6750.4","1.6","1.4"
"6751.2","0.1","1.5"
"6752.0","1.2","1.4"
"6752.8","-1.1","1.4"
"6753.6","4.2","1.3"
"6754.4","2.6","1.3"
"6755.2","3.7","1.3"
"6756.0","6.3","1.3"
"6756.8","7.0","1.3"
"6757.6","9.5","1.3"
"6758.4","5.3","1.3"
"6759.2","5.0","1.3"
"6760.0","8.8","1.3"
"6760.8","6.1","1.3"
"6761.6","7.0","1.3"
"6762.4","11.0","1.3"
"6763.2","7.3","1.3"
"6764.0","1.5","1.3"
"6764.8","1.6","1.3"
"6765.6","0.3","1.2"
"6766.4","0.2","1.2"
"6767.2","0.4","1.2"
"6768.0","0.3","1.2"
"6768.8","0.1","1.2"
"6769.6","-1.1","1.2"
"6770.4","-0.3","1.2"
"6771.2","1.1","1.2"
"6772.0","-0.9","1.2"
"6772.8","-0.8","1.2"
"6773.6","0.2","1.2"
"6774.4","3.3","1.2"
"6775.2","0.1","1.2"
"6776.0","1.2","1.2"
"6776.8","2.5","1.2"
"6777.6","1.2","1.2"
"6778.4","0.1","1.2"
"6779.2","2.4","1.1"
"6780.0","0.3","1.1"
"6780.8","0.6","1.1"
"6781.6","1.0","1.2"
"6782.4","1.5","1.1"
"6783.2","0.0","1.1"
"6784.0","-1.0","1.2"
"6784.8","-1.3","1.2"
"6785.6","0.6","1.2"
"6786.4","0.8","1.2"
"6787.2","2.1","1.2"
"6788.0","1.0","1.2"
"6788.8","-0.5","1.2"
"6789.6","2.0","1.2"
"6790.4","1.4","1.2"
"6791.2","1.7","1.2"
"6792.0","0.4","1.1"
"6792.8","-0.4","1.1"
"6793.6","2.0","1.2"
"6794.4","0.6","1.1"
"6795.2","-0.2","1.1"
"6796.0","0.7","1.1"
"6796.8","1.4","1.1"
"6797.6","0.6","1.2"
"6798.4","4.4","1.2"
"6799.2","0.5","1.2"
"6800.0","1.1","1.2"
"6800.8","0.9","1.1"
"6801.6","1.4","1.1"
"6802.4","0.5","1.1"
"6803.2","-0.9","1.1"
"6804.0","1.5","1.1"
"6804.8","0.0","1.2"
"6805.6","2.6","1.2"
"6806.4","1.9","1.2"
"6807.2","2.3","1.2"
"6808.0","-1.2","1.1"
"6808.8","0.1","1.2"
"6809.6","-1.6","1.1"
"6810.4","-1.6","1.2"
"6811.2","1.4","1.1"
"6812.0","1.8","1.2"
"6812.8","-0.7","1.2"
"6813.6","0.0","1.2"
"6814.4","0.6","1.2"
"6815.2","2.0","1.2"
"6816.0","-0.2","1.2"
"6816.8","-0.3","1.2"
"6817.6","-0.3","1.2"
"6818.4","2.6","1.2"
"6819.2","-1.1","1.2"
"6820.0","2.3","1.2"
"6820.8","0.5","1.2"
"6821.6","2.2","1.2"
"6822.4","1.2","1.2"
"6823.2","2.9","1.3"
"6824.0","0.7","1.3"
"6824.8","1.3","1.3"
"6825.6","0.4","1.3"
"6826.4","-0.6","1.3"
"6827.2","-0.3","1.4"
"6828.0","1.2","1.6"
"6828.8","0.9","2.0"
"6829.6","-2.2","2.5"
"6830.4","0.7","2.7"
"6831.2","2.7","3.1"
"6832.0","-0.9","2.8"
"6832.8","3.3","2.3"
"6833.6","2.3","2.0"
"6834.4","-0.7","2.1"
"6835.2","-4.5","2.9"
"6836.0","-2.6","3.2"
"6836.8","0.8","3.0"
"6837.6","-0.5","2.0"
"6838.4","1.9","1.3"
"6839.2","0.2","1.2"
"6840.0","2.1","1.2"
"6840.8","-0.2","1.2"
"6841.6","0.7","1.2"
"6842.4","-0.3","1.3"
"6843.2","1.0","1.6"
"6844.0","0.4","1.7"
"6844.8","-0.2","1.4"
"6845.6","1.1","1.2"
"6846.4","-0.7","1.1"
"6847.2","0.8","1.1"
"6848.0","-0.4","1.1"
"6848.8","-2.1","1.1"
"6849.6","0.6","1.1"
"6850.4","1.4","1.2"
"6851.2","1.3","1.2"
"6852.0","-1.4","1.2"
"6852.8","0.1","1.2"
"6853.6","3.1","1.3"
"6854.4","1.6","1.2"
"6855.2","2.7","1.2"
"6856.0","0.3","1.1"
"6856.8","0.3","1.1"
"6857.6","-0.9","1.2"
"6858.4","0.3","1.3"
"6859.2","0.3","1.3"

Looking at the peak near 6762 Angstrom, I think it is [O II]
